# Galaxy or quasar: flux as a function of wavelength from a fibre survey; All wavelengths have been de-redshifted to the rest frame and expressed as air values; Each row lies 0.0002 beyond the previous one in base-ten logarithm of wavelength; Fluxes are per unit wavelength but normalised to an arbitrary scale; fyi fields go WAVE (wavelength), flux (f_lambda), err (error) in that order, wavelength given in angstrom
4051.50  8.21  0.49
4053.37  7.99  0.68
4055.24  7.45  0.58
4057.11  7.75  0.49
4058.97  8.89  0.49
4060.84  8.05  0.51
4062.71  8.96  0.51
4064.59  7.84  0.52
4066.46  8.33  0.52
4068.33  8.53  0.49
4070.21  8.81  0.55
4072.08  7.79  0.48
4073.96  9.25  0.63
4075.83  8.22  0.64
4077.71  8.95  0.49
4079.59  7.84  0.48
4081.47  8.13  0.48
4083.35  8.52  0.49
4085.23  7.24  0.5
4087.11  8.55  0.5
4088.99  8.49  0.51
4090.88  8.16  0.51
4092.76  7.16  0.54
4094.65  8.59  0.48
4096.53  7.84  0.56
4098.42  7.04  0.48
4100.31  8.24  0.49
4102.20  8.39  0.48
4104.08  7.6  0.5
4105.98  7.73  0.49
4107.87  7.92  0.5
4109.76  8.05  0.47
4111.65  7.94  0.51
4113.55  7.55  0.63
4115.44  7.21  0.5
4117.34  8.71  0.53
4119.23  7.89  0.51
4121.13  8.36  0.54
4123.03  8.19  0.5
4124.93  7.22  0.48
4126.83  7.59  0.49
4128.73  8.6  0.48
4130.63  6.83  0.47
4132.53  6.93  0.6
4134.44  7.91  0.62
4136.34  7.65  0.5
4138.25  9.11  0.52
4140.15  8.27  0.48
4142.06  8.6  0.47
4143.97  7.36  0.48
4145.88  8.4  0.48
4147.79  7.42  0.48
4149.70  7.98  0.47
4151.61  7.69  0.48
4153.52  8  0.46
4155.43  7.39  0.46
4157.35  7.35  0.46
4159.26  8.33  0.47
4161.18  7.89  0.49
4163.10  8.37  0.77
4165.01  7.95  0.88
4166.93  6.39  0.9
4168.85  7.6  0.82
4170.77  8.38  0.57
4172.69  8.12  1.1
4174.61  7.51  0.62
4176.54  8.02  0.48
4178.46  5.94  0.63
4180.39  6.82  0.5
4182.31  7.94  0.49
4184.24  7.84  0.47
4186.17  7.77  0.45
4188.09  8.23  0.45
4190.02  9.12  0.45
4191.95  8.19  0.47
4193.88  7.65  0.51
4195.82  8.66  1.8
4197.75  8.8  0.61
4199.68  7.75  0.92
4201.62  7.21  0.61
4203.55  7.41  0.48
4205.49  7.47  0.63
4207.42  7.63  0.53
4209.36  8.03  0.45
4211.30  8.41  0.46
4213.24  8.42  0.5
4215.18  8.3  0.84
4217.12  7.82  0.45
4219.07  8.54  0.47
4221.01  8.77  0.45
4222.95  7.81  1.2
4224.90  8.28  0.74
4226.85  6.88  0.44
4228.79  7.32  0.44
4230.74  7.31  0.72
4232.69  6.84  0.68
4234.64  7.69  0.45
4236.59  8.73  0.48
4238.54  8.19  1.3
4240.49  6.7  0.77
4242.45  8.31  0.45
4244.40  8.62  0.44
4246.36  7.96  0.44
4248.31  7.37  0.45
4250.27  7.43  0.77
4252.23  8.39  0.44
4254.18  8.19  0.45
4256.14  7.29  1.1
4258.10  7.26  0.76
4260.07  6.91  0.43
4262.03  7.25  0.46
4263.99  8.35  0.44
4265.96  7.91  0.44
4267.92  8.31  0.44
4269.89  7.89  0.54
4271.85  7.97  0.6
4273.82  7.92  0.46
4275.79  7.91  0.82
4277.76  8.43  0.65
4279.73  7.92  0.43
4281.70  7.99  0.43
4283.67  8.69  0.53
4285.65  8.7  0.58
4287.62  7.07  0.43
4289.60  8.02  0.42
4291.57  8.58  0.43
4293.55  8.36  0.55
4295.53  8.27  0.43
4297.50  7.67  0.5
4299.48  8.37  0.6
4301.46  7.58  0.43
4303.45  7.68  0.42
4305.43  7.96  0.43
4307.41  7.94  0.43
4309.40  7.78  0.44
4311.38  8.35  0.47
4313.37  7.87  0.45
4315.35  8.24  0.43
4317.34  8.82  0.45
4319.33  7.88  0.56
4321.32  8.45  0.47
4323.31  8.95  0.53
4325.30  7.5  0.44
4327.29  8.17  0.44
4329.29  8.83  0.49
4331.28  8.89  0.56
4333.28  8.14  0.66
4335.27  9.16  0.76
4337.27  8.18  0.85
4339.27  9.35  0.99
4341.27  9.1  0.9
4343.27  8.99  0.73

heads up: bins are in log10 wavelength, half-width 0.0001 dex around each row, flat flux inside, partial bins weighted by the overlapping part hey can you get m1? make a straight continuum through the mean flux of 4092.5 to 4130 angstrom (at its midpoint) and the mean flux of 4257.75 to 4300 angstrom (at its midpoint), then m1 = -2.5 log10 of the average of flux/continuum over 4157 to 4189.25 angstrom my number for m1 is 0.03 mag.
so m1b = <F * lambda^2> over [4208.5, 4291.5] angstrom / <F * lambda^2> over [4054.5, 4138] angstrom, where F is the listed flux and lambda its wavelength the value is 1.06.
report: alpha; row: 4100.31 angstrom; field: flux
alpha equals 8.24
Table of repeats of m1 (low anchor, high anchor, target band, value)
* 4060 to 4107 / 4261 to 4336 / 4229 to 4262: 0.07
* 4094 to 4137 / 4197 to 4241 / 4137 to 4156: -0.03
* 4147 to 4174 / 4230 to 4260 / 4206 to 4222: -0.06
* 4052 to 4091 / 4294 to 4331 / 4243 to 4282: 0.04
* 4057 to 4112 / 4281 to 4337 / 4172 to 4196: 0.05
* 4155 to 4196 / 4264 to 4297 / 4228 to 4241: 0.06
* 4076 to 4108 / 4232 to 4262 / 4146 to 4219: 0.00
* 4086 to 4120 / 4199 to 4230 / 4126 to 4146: 0.00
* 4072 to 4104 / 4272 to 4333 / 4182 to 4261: 0.04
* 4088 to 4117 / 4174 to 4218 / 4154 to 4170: 0.03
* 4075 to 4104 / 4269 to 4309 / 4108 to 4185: 0.04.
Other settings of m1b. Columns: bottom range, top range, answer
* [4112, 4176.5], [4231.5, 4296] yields 1.07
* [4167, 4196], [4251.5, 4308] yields 1.07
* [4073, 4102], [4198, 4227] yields 1.04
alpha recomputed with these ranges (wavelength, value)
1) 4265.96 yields 7.91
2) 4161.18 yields 7.89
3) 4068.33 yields 8.53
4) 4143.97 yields 7.36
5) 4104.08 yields 7.6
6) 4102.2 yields 8.39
